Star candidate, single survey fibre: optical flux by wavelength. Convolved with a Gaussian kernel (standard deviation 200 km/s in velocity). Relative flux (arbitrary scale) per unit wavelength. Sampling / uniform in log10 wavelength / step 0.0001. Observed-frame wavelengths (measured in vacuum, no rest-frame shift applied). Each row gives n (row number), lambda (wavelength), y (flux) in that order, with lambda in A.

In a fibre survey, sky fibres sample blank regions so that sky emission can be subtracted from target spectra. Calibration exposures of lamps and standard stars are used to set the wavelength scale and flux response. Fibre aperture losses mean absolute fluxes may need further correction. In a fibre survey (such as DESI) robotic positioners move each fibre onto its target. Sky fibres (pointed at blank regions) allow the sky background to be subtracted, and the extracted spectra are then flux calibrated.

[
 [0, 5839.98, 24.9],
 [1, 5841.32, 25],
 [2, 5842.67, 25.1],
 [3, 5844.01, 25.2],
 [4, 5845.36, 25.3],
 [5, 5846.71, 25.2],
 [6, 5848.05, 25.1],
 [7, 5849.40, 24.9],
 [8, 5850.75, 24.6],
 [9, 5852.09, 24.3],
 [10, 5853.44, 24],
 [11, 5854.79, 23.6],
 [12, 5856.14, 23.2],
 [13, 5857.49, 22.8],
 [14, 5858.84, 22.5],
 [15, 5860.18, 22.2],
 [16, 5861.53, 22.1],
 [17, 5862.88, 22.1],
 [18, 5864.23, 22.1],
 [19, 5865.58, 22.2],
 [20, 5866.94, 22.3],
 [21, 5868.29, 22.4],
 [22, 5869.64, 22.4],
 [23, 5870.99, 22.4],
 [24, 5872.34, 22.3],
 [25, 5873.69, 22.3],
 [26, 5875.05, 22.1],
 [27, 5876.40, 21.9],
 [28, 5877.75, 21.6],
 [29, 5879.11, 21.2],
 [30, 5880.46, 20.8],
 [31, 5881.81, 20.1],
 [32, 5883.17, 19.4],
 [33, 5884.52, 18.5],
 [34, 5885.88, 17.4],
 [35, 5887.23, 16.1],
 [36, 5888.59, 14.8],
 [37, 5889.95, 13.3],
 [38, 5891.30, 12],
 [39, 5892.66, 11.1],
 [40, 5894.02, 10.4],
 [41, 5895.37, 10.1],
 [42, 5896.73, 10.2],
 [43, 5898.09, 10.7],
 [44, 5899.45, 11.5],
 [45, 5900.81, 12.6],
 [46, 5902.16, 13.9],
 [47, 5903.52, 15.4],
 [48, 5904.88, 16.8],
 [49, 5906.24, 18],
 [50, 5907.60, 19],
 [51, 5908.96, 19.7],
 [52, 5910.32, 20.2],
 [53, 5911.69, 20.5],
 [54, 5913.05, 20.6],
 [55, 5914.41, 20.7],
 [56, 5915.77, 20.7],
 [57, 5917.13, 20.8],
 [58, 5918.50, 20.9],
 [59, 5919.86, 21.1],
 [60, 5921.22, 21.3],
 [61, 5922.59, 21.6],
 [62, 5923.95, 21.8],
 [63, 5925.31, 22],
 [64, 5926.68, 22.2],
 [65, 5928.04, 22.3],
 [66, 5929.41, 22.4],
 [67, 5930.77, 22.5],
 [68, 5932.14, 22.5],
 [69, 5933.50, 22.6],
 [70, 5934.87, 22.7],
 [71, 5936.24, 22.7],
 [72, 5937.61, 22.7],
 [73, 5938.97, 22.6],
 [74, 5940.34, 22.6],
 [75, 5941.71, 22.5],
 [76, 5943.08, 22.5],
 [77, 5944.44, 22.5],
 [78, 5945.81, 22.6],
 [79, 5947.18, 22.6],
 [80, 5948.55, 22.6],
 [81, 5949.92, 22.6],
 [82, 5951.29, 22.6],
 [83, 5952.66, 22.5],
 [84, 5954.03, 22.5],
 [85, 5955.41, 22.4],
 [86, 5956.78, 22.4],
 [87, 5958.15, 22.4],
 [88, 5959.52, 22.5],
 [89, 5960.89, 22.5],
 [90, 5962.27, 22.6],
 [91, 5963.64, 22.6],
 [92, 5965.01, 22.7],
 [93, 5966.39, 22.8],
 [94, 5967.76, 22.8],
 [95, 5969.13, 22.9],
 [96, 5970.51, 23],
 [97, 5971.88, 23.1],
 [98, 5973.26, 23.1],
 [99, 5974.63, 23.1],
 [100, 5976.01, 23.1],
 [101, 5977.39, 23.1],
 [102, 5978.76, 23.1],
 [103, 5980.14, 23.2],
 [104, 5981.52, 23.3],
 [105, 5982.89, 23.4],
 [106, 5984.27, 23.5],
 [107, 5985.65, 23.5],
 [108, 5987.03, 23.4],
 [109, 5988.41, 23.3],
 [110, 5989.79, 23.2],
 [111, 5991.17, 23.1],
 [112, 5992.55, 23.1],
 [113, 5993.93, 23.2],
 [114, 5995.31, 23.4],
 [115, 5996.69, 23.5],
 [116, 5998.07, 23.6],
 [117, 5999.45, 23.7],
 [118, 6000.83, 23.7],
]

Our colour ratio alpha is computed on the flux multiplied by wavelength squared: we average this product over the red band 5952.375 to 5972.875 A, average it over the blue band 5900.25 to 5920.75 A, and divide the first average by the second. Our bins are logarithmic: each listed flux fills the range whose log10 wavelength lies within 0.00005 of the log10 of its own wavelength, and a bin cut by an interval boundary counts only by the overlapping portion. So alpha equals 1.2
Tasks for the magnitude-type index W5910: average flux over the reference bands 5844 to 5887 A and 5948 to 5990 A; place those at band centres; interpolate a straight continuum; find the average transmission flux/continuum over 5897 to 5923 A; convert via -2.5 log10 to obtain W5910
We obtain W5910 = 0.24 mag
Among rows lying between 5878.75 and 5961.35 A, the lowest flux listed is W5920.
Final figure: 10.1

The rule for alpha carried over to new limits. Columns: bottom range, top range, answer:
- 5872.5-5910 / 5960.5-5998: 1.45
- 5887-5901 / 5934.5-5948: 1.93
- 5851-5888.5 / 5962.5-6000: 1.12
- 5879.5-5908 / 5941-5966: 1.54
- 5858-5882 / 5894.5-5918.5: 0.77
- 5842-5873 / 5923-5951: 0.99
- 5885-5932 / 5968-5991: 1.35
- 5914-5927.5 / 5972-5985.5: 1.11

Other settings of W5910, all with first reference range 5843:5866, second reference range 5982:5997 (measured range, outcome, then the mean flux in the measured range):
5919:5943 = 0.06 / 22.2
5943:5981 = 0.03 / 22.7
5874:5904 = 0.44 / 15.8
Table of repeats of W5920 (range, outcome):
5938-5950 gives 22.5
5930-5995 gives 22.4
